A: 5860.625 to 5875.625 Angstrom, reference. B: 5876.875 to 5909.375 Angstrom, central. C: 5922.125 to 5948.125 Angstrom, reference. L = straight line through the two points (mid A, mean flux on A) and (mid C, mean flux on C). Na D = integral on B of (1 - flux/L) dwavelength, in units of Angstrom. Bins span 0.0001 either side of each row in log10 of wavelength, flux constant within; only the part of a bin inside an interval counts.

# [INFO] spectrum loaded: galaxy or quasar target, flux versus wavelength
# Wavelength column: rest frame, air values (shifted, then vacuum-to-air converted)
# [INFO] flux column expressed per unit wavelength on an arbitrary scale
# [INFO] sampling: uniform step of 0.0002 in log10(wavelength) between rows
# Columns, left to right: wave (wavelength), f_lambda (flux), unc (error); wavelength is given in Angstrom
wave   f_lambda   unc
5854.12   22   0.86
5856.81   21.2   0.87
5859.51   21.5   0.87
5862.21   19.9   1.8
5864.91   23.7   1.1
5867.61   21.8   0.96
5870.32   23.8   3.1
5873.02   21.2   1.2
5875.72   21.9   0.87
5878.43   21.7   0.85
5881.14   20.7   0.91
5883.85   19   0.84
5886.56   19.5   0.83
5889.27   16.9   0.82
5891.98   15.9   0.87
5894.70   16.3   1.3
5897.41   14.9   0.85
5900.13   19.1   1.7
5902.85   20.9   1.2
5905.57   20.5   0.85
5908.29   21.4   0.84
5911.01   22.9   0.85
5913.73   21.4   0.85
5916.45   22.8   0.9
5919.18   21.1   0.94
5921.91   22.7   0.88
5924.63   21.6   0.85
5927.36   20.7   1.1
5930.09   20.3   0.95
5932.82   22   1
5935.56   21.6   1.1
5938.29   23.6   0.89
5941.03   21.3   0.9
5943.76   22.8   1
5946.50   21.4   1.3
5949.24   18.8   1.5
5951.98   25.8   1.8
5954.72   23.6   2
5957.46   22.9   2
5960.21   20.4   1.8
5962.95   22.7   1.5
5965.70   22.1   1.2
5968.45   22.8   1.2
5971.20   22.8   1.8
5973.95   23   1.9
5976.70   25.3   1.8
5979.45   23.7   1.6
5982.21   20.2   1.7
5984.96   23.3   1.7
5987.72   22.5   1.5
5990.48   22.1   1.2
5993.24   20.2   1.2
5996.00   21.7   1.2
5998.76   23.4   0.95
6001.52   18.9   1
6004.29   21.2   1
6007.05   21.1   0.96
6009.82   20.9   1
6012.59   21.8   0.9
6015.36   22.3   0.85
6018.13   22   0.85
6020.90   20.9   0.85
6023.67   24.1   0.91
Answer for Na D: 4.5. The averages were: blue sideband 22.1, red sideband 21.7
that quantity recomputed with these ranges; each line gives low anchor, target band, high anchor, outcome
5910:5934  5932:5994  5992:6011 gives -3.0 Angstrom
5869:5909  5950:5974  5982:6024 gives -2.2 Angstrom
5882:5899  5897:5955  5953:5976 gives -4.9 Angstrom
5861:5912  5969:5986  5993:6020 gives -1.6 Angstrom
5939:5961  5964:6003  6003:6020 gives -0.8 Angstrom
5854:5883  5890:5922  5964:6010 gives 2.9 Angstrom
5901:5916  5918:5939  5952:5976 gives 0.3 Angstrom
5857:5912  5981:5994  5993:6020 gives -0.3 Angstrom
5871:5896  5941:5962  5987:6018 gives -1.7 Angstrom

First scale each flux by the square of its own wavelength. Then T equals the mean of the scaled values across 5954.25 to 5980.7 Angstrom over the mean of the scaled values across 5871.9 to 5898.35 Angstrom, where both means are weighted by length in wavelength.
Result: 1.25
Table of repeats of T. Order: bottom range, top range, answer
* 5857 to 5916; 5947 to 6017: 1.13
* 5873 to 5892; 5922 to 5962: 1.13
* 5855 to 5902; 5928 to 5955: 1.13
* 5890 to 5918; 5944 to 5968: 1.16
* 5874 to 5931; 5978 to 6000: 1.13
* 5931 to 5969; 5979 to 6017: 0.99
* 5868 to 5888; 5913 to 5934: 1.04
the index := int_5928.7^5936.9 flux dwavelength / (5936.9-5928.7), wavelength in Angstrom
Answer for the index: 21.3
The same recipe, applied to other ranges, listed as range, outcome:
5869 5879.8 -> 22.2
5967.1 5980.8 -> 23.5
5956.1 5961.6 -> 21.6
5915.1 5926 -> 22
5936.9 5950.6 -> 21.6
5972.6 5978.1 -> 24.2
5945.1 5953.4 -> 22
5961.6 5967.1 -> 22.4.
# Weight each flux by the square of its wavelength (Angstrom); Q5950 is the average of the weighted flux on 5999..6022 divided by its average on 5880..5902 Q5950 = 1.2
